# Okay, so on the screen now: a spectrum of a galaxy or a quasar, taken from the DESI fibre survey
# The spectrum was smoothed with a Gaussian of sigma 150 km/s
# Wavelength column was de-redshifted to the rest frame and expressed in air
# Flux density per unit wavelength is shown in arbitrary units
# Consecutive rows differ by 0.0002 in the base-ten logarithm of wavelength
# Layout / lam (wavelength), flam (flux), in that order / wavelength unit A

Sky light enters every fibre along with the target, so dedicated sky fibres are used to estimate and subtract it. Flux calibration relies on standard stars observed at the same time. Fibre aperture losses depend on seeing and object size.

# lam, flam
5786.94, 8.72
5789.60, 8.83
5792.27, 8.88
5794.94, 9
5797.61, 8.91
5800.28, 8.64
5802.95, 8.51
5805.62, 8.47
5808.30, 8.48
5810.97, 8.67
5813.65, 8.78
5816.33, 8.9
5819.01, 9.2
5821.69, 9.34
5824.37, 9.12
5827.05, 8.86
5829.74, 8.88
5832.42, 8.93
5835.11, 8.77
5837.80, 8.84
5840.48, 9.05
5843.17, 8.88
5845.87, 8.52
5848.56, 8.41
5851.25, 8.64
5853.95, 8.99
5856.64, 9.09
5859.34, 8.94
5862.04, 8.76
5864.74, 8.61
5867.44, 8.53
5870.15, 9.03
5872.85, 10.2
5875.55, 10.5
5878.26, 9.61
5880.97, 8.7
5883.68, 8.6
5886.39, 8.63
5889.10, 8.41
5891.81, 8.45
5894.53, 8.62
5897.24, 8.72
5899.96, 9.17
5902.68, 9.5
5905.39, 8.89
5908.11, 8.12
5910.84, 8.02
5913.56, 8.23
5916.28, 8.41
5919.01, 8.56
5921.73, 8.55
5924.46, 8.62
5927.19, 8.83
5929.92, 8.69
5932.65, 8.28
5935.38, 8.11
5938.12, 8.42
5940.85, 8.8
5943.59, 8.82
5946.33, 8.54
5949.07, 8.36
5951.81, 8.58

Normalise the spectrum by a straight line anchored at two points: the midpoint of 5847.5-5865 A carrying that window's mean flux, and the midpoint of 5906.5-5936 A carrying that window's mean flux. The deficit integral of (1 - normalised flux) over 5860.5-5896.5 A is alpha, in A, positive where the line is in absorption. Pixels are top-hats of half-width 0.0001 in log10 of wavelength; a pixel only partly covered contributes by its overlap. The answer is -1.3 A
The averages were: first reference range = 8.79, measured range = 8.97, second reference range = 8.41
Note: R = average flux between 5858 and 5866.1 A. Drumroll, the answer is 8.77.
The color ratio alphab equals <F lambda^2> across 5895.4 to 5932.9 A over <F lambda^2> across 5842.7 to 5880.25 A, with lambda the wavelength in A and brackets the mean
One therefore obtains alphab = 1.0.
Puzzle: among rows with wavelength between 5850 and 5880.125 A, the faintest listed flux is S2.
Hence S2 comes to 8.53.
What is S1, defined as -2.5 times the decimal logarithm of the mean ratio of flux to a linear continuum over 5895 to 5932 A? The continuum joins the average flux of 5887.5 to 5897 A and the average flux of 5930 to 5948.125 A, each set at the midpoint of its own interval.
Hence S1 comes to -0.01 mag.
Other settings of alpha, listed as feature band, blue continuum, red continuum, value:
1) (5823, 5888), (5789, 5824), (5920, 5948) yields -1.8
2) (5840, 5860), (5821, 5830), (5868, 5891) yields 0.7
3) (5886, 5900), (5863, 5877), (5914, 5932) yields 0.6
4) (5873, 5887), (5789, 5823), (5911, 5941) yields -1.2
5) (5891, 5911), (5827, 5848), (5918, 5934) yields -0.2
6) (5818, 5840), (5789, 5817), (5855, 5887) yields -0.3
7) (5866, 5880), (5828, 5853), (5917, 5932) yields -1.3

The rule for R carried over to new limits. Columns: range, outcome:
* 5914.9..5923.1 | 8.51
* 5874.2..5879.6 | 10.1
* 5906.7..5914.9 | 8.12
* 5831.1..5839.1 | 8.84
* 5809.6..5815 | 8.72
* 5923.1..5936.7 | 8.51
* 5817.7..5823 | 9.27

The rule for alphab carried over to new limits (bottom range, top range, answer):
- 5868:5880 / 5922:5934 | 0.90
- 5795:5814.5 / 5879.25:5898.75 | 1.02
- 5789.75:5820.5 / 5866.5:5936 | 1.03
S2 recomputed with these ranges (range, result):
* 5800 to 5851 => 8.41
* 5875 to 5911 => 8.02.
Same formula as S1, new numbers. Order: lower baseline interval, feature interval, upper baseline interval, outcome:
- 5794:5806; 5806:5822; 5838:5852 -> -0.015 mag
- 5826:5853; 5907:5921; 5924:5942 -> 0.038 mag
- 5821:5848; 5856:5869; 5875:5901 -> 0.015 mag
